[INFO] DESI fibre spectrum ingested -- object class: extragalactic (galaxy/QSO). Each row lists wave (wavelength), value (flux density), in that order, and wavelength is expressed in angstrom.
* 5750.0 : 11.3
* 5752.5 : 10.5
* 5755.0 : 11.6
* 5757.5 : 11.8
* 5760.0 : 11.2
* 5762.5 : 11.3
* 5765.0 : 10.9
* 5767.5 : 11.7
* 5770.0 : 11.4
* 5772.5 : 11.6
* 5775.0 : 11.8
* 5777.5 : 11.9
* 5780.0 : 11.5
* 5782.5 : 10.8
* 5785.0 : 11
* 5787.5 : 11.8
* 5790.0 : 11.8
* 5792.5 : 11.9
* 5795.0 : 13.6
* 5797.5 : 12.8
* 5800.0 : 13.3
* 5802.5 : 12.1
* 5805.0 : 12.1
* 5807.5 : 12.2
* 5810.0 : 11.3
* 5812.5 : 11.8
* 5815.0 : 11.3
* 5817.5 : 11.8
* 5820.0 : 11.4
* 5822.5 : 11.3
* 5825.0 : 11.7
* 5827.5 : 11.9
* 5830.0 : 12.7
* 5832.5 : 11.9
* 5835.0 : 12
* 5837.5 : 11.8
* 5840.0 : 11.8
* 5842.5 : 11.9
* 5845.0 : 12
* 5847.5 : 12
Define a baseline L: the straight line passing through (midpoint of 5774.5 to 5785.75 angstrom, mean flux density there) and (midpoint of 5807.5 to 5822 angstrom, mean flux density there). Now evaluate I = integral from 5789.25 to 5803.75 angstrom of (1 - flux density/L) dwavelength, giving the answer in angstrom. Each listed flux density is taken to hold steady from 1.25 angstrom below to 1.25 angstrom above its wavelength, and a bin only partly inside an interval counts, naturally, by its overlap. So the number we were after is -1.4 angstrom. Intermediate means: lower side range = 11.4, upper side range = 11.6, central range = 12.6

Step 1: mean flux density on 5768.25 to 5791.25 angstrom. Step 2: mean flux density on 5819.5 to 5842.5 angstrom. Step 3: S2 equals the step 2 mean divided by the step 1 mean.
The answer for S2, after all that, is 1.0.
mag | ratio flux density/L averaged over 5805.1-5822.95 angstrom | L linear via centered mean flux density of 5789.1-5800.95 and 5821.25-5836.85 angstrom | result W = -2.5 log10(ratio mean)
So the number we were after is 0.06 mag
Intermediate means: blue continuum 12.7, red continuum 11.9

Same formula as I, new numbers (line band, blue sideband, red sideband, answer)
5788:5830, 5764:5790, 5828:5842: -1.0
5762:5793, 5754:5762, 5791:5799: 1.7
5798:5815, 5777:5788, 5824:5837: -0.6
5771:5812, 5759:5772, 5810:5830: -1.7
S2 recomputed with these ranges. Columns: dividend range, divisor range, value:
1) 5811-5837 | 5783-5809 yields 0.96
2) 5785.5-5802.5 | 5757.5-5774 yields 1.09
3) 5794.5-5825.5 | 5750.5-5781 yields 1.05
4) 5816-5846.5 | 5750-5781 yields 1.04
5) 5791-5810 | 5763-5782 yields 1.08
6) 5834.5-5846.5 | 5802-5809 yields 0.98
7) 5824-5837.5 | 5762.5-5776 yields 1.05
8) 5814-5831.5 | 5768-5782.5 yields 1.01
